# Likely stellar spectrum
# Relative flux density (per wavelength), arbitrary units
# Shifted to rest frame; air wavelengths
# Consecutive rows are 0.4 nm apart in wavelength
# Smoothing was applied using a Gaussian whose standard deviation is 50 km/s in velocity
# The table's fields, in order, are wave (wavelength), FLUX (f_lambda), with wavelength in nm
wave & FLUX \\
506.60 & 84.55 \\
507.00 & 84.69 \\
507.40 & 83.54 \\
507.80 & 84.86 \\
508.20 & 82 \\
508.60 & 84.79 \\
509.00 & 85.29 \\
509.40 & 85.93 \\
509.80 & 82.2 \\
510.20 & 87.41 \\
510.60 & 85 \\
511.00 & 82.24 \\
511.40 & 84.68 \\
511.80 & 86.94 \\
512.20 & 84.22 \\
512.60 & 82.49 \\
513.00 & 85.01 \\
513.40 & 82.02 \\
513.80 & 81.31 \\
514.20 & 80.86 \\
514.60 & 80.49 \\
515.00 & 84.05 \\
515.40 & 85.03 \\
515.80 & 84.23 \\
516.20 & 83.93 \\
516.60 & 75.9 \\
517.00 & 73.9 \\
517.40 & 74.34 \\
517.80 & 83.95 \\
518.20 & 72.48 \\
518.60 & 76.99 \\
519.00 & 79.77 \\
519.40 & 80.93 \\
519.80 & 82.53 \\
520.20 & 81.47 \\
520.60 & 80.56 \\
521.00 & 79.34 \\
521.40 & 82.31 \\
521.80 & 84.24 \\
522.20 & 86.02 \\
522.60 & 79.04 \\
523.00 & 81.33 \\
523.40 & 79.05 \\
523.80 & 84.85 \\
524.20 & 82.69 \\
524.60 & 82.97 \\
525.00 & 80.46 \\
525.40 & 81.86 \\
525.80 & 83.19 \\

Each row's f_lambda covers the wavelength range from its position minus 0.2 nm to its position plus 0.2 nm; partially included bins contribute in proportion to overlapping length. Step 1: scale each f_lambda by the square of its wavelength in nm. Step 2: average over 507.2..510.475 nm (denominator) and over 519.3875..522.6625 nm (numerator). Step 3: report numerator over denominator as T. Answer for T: 1.02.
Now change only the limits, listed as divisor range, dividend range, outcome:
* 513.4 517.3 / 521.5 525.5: 1.05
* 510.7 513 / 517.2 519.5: 0.95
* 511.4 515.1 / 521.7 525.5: 1.03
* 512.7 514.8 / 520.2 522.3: 1.03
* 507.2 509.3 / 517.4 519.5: 0.97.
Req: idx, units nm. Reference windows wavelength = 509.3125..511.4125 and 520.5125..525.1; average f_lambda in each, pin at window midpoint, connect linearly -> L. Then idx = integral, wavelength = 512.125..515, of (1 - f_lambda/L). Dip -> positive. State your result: 0.05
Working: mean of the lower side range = 84.5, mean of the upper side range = 82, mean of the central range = 82.4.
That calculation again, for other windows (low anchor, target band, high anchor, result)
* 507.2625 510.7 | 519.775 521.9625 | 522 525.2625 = 0.02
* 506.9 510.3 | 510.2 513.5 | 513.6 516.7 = -0.04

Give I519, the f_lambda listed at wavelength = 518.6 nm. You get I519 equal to 76.99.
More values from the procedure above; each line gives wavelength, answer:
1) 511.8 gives 86.94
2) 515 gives 84.05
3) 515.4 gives 85.03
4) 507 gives 84.69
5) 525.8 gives 83.19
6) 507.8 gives 84.86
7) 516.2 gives 83.93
